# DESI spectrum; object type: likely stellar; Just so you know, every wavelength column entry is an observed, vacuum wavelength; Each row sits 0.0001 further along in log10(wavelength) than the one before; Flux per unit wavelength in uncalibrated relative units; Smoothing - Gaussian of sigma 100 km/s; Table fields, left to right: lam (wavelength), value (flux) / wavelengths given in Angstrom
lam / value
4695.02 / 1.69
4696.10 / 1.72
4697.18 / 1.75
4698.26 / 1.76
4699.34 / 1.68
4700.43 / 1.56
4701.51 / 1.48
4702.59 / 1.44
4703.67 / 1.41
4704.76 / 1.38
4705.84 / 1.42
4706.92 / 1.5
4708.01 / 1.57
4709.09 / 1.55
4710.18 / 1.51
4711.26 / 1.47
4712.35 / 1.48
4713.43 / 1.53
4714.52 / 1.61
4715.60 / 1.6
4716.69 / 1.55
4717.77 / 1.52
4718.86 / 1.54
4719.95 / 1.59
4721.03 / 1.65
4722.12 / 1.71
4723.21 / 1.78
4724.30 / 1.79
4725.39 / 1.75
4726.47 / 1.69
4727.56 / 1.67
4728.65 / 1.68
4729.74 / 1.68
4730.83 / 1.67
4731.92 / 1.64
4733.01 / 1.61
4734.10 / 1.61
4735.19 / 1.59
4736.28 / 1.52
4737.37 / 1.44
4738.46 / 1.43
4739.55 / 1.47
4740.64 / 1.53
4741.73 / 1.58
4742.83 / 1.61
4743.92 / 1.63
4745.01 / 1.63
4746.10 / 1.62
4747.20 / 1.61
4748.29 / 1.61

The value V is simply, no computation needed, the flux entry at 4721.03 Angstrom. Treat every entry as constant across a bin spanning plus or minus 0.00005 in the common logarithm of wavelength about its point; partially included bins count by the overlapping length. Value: 1.65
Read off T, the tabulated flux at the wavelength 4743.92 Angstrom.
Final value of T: 1.63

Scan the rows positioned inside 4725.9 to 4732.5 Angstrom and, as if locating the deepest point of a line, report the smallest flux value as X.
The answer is 1.64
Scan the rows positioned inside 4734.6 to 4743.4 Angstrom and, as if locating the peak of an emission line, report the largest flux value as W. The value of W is 1.61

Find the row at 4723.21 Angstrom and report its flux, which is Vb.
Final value 1.78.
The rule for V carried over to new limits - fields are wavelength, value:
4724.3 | 1.79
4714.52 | 1.61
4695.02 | 1.69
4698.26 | 1.76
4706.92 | 1.5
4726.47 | 1.69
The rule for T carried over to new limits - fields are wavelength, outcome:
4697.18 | 1.75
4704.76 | 1.38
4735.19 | 1.59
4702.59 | 1.44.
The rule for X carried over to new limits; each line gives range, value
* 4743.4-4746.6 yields 1.62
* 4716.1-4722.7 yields 1.52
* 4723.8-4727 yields 1.69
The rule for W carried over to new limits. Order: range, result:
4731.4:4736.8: 1.64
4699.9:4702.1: 1.56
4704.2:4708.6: 1.57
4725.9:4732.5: 1.69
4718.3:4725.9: 1.79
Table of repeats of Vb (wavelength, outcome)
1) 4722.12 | 1.71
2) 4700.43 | 1.56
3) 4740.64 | 1.53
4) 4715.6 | 1.6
